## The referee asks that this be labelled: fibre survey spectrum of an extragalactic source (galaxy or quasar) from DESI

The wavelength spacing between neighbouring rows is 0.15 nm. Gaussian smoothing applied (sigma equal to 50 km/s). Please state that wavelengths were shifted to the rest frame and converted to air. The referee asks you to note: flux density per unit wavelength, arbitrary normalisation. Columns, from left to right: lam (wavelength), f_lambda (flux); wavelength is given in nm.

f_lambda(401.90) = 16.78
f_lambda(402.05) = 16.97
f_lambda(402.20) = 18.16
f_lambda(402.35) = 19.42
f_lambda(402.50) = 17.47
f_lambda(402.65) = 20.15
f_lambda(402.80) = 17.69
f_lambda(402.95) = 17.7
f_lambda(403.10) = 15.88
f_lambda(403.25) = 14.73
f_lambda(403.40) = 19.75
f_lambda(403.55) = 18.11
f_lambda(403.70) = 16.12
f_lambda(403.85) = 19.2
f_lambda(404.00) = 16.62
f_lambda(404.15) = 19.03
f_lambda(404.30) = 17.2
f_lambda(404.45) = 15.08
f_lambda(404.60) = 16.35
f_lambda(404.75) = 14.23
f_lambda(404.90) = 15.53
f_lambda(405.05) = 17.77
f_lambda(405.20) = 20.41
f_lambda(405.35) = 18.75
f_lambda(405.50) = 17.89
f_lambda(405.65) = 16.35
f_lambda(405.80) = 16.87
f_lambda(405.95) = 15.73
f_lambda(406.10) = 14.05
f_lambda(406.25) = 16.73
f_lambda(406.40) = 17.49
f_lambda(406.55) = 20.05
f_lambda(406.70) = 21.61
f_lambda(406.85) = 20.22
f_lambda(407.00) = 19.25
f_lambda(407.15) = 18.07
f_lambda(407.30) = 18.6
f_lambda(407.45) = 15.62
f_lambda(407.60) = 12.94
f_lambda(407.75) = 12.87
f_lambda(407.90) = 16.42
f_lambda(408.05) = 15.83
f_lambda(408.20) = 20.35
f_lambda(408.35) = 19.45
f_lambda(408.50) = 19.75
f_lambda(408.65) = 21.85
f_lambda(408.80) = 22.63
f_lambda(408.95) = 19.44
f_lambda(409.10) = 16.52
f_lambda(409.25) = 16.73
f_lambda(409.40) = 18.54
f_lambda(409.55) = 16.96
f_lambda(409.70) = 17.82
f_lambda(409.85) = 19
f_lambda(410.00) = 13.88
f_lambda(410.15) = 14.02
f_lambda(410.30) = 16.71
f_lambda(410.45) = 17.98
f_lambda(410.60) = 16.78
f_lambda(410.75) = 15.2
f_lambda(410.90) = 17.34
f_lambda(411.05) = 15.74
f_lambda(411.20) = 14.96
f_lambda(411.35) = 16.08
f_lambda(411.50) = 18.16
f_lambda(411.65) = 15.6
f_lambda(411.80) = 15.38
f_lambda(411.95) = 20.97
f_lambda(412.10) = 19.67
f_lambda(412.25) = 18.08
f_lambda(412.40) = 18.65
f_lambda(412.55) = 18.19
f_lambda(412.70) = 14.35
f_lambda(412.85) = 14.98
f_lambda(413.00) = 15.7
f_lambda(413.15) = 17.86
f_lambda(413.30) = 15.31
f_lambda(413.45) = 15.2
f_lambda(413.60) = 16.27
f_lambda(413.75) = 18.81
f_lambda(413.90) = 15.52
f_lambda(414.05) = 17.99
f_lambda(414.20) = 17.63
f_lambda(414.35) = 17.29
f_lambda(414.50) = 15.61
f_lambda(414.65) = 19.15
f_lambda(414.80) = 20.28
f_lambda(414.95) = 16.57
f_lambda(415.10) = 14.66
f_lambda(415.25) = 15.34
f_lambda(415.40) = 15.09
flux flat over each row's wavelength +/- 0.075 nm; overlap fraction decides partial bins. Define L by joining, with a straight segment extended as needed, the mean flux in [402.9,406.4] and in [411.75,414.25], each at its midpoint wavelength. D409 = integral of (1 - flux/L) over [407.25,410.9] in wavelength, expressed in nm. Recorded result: -0.06 nm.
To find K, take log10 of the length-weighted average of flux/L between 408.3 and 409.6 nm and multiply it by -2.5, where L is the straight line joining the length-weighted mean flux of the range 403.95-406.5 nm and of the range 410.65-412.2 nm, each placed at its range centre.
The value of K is -0.13 mag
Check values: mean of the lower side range 16.9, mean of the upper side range 16.9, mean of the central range 19.1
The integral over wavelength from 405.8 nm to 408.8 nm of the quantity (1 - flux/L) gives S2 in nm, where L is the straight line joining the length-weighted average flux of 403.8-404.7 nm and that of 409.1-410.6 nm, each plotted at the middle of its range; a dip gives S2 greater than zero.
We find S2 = -0.16 nm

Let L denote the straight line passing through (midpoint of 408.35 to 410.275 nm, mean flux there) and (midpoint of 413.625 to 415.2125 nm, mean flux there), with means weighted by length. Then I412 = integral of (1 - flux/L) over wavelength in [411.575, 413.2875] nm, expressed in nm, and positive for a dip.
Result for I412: 0.04 nm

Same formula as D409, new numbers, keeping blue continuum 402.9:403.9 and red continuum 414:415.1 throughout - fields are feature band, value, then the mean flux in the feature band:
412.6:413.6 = 0.11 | 15.7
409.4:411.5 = 0.12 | 16.5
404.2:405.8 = 0.03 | 17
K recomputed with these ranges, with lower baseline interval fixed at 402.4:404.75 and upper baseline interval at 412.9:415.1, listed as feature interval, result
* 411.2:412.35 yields -0.03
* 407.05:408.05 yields 0.09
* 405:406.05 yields -0.02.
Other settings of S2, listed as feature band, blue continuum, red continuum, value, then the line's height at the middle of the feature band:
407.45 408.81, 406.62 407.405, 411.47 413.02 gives 0.09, 18.9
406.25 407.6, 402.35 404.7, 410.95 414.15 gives -0.09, 17.2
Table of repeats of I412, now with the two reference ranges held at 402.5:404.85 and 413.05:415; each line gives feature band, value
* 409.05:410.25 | 0.034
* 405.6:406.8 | -0.018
